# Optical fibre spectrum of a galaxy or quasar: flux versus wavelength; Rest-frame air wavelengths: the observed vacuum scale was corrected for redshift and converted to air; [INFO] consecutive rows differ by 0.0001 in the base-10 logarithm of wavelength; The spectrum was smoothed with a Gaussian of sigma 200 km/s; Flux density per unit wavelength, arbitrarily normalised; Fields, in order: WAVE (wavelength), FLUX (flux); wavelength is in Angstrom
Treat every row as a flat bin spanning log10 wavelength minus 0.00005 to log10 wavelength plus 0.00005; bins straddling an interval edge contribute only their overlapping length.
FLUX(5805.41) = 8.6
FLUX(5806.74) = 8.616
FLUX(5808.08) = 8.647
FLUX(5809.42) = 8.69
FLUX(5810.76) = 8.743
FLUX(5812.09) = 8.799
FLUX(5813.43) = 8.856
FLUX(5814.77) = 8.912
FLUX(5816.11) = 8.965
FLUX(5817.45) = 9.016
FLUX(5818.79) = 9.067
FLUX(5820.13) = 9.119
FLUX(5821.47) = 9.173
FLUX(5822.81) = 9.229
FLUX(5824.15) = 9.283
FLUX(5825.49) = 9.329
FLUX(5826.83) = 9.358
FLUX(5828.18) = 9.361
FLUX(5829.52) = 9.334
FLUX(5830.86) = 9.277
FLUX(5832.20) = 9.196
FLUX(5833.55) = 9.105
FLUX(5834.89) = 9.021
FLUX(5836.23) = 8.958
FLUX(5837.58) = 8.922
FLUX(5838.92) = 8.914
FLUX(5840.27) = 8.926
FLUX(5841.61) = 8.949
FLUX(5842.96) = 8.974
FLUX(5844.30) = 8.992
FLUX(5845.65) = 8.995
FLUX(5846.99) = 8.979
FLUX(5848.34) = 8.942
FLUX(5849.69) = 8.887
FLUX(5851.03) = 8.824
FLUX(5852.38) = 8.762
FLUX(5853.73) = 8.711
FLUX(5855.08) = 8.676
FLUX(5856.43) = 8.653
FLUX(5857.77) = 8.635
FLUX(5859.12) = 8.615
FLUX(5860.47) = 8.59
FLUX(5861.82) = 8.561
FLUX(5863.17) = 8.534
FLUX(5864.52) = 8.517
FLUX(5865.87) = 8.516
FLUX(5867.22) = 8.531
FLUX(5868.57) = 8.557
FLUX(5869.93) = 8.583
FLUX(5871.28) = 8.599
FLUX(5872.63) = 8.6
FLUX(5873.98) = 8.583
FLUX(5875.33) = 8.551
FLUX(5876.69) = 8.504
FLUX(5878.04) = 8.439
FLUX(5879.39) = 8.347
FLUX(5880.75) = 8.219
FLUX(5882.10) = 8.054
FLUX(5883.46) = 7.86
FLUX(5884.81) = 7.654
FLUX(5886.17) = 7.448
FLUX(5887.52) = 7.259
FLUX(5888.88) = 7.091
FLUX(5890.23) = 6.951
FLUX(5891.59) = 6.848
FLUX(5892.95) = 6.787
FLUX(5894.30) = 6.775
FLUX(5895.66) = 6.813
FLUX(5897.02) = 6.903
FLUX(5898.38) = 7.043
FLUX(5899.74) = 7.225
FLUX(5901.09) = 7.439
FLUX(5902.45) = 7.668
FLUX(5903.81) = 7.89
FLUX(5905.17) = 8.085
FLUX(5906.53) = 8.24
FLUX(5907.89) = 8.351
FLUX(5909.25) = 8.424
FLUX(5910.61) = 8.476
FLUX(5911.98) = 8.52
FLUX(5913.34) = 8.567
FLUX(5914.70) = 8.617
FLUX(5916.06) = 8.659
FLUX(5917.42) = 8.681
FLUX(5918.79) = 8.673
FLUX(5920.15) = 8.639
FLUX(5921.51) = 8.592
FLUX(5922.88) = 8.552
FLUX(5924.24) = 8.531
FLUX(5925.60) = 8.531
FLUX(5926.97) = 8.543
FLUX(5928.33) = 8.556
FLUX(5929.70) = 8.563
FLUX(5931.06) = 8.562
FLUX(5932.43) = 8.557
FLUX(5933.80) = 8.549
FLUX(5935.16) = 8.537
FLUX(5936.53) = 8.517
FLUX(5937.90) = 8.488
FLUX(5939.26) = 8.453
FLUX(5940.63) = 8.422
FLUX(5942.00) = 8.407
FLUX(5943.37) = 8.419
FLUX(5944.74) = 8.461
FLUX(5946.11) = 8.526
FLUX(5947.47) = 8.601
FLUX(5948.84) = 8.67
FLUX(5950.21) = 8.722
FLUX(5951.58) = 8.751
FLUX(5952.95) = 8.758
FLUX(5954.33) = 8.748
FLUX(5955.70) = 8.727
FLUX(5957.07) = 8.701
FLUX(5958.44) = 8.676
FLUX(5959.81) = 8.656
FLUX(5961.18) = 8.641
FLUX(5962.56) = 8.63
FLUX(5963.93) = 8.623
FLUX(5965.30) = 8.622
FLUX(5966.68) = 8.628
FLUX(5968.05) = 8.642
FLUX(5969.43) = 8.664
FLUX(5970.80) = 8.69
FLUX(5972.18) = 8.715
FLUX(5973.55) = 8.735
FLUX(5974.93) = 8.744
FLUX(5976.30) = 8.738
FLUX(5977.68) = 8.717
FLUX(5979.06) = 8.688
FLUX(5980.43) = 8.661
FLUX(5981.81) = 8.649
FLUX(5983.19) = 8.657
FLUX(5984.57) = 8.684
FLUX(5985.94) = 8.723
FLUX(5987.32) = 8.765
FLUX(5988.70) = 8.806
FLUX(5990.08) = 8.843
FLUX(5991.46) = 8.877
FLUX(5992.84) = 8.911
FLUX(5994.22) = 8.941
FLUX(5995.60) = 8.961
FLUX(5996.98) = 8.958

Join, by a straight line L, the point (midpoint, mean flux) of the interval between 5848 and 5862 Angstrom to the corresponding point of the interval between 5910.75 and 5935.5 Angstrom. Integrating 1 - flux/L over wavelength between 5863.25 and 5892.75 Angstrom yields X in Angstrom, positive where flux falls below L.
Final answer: 2.0 Angstrom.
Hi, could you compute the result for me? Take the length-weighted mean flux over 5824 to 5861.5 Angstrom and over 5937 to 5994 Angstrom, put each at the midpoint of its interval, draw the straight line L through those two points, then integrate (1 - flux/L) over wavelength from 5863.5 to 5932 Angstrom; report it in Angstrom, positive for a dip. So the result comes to 5.7 Angstrom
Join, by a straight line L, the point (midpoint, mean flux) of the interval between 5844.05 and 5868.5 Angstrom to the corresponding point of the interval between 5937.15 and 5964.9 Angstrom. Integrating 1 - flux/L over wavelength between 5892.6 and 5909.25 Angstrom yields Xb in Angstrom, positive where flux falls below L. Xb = 2.3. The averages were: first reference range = 8.71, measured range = 7.49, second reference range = 8.61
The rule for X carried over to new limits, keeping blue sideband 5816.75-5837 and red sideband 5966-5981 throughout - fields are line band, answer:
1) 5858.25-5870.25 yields 0.7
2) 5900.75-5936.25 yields 1.8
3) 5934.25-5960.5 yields 0.6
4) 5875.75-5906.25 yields 4.9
